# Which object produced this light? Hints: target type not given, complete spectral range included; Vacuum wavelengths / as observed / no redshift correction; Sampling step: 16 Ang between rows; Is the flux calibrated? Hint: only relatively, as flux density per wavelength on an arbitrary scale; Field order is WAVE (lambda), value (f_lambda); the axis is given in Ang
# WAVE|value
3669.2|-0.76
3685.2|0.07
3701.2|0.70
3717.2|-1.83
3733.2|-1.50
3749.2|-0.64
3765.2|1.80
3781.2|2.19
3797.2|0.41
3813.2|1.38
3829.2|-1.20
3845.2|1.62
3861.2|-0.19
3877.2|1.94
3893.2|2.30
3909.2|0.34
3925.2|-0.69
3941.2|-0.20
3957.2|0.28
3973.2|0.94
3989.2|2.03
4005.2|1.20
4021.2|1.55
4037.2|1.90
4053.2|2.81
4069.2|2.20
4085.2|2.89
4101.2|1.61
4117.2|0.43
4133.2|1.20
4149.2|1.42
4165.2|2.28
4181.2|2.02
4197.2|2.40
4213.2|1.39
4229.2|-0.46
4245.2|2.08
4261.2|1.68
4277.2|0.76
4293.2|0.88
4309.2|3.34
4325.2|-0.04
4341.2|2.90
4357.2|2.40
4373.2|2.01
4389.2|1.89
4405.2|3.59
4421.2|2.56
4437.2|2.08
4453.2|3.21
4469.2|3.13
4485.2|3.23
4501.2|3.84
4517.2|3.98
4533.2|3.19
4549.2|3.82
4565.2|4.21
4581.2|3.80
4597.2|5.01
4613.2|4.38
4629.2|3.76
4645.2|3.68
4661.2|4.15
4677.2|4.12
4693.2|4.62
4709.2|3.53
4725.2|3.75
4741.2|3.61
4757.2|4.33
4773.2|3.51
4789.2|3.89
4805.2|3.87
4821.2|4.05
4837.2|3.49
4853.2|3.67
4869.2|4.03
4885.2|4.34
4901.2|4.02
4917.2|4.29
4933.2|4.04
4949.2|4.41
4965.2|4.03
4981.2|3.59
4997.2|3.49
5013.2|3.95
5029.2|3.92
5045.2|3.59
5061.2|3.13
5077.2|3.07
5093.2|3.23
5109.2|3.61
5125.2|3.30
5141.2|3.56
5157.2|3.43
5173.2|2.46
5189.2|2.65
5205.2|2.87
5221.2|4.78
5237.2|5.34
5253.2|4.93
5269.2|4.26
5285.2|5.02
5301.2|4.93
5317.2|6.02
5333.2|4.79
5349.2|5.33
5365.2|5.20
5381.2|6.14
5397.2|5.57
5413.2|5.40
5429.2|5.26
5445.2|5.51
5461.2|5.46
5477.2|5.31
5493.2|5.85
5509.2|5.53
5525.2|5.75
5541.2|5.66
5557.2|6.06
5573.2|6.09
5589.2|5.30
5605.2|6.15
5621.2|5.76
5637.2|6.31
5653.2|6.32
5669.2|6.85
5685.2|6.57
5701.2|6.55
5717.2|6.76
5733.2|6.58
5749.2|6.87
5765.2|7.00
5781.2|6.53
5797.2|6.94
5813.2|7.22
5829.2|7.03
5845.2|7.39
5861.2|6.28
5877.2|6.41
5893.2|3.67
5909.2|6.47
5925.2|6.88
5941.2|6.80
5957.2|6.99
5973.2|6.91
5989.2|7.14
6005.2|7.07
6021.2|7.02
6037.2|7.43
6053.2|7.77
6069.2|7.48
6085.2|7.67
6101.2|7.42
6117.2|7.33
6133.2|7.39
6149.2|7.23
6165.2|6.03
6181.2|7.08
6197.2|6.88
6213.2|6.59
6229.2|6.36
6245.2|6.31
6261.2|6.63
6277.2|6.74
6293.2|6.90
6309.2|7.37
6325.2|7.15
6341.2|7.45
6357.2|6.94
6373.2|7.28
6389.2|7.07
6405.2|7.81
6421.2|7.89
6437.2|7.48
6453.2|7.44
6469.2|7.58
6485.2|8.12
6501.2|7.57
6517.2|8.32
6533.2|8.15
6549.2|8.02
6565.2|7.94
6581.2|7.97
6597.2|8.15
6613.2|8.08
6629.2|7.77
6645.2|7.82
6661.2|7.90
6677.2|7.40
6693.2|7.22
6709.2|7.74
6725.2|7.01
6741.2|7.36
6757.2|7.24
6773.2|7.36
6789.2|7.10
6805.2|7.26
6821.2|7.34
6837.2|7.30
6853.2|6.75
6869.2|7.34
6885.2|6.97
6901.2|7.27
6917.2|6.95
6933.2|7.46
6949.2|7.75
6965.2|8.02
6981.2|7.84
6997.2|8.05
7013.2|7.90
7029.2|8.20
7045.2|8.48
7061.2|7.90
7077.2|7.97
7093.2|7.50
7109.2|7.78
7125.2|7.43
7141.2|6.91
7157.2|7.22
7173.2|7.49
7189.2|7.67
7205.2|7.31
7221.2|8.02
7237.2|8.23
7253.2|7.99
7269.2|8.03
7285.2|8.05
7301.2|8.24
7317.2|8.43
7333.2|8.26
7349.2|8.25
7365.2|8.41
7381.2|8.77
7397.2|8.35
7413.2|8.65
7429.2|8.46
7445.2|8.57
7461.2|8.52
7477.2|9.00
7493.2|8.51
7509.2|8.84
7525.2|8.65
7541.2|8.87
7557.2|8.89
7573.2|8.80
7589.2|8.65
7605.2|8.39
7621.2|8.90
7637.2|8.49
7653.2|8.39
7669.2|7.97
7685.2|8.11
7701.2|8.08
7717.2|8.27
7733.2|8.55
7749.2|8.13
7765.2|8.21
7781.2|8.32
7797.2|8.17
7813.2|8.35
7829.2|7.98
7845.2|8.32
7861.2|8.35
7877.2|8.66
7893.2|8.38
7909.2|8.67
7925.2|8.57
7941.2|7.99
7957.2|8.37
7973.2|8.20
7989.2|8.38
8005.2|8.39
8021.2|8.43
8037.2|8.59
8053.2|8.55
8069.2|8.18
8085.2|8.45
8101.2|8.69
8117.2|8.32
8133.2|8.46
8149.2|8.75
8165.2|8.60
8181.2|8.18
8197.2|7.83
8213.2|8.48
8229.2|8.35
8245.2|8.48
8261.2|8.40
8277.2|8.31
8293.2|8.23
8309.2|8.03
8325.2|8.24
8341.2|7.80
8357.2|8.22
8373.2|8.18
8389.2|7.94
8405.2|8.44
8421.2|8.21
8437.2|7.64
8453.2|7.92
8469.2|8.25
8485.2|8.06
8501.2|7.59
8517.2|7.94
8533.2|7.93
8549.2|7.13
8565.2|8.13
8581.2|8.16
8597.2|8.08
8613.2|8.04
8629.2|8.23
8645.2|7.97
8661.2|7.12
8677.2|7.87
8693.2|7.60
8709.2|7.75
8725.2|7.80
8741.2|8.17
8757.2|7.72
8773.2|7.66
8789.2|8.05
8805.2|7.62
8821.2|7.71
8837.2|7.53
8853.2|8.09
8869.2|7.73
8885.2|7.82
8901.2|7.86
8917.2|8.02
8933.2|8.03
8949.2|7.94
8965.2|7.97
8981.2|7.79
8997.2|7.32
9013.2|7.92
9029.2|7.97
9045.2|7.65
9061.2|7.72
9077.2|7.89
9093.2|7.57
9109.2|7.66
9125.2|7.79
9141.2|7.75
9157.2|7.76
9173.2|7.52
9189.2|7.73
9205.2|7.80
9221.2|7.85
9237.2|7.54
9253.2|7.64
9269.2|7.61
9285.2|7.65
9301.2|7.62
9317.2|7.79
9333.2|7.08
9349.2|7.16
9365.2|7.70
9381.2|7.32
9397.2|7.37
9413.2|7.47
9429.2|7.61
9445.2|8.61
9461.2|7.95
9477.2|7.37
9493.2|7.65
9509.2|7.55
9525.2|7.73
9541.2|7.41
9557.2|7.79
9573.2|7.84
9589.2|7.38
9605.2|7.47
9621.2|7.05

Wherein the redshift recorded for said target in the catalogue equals 0.00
